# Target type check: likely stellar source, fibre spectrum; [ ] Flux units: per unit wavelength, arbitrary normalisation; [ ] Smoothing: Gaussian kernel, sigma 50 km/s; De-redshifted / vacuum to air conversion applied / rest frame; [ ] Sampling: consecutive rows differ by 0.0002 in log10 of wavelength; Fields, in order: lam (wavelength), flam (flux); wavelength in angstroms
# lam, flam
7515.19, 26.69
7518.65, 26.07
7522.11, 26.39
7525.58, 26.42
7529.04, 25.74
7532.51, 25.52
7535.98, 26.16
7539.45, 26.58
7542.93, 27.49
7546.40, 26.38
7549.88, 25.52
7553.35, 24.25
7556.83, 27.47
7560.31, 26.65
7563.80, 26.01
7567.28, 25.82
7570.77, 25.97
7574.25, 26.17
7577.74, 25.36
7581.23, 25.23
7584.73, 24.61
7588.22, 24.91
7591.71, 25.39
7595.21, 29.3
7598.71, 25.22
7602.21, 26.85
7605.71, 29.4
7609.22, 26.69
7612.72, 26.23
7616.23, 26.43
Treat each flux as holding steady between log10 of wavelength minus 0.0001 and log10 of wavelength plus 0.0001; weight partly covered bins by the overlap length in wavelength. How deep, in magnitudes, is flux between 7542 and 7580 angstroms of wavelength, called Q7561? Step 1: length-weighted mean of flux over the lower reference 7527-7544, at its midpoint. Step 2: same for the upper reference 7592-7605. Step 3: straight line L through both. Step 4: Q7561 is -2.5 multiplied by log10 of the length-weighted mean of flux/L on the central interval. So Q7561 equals 0.022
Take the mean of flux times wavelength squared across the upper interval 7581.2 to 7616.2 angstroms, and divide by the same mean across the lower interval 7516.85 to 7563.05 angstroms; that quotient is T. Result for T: 1.02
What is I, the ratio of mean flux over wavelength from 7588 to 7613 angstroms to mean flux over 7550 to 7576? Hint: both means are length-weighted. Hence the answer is 1.0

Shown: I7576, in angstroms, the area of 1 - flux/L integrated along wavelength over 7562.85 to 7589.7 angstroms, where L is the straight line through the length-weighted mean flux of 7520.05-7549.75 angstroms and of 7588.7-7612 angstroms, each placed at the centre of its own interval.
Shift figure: 1.2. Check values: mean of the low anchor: 26.3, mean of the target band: 25.5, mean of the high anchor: 27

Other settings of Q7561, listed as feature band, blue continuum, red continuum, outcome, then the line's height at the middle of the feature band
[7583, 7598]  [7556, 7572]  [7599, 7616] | 0.031 mag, 26.8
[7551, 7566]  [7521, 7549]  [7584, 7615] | 0.014 mag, 26.4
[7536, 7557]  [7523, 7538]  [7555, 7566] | 0.006 mag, 26.3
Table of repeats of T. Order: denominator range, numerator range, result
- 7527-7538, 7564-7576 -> 1.02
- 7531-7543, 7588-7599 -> 1.02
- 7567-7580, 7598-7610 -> 1.06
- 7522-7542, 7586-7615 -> 1.04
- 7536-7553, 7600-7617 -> 1.05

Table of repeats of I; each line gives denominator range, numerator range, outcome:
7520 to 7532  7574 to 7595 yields 0.98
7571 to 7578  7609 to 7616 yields 1.02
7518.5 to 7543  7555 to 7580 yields 1.00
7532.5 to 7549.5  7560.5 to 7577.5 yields 0.98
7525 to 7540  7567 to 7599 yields 0.99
